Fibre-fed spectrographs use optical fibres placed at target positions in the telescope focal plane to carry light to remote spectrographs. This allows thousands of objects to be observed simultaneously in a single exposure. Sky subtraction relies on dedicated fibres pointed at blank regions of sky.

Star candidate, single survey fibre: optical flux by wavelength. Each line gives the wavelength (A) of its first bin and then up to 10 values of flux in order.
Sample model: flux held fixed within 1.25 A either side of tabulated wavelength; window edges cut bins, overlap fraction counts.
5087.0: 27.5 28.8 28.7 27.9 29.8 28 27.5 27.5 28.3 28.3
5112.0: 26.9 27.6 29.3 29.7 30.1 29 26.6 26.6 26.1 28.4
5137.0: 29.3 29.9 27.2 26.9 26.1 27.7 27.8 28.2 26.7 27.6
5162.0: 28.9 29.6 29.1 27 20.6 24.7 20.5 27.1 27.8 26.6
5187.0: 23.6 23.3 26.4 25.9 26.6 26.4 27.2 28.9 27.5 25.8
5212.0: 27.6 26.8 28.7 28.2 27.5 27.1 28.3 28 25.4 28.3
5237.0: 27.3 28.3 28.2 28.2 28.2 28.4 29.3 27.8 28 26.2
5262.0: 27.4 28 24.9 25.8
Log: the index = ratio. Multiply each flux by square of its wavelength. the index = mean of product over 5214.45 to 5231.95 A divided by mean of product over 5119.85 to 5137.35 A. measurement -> 1.03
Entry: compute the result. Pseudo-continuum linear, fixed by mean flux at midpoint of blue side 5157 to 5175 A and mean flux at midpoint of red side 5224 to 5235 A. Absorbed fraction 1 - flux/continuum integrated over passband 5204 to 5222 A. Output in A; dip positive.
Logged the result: -0.22 A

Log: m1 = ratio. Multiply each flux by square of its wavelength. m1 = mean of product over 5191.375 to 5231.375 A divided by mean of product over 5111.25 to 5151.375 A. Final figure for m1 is 1.0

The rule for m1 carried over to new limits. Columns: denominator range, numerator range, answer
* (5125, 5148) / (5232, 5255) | 1.06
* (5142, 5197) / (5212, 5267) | 1.08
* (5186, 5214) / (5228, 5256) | 1.08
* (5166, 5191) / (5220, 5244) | 1.13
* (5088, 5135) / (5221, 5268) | 1.03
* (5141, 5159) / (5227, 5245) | 1.05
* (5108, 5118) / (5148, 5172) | 1.01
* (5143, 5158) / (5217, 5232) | 1.05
